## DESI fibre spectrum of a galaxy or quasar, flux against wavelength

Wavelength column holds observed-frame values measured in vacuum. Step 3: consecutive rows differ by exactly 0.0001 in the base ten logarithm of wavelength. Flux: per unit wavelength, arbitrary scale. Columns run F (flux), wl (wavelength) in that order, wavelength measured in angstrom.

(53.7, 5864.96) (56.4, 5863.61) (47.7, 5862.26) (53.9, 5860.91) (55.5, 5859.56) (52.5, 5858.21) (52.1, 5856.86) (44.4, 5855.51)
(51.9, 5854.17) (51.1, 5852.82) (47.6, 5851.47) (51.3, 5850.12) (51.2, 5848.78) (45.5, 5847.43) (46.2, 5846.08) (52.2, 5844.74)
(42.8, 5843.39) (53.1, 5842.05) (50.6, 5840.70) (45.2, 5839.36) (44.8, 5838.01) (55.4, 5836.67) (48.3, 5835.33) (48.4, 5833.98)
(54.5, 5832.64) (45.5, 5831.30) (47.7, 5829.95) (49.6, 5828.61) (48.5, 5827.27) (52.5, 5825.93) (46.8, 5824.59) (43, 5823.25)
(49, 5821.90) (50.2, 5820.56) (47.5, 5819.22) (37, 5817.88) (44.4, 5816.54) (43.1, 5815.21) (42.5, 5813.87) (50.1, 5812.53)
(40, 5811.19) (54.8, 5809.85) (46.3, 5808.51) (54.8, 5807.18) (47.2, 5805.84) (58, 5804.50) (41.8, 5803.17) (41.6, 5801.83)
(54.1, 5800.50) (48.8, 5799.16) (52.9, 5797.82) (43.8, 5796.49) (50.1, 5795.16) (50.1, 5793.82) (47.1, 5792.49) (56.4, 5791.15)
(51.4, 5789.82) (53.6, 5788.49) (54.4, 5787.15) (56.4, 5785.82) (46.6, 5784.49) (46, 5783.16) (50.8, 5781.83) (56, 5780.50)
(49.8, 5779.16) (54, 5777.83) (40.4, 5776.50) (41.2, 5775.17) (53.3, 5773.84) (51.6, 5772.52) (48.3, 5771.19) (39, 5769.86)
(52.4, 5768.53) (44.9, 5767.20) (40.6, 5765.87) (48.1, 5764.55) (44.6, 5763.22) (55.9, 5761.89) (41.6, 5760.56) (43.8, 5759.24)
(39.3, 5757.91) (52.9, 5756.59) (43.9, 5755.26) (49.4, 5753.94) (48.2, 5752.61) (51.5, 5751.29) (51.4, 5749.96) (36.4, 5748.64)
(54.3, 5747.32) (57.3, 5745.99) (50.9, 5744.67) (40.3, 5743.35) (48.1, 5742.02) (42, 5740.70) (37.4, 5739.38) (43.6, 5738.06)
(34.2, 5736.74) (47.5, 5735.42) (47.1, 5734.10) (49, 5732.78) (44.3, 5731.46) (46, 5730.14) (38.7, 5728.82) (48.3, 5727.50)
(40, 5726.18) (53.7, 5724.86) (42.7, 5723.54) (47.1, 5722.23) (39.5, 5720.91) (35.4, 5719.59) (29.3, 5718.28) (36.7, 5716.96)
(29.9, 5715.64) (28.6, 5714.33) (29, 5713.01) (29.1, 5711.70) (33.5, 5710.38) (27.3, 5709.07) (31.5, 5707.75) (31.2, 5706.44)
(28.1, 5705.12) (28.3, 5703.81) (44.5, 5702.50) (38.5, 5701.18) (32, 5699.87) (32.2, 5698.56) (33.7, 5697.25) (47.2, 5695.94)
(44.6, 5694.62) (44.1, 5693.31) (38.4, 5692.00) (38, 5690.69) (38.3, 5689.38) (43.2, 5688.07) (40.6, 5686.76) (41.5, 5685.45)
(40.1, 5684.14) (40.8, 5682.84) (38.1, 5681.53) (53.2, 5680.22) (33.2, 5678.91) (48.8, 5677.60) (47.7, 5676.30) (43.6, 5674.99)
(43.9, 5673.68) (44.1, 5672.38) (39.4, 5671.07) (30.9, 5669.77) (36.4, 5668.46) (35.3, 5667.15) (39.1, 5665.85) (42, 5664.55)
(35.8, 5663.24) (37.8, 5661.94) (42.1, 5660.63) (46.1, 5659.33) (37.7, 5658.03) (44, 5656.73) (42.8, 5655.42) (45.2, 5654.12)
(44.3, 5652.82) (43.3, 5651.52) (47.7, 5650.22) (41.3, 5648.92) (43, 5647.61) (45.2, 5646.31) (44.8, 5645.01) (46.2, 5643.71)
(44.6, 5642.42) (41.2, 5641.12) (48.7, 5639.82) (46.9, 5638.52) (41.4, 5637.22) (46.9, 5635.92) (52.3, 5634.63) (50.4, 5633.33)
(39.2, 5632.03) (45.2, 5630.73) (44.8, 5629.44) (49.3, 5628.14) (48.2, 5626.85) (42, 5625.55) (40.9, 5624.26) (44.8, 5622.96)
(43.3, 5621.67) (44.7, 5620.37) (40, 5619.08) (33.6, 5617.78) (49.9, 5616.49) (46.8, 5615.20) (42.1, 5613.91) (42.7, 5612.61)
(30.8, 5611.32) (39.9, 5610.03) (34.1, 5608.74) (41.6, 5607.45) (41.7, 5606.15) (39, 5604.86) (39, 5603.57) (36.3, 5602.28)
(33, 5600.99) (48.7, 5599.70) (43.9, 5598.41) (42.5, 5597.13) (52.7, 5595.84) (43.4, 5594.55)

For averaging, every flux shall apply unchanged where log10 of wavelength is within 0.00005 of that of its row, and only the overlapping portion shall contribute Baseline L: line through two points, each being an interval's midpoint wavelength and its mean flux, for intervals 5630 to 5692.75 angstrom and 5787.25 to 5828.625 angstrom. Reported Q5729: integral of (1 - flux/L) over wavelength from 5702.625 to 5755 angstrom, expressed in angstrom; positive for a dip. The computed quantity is 5.2 angstrom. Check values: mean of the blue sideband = 42.5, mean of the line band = 40.8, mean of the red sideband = 48.3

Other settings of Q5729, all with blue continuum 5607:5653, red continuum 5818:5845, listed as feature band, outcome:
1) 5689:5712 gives 4.9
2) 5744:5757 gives -0.8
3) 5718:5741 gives 1.6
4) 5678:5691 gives 1.2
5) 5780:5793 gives -1.2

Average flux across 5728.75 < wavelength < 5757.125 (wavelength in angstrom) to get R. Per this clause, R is 46.2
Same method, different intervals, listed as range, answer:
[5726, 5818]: 47.4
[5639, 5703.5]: 41.5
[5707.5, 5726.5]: 35.6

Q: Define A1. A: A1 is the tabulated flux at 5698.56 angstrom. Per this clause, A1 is 32.2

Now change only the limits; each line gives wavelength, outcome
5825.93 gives 52.5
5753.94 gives 49.4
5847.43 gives 45.5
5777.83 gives 54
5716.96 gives 36.7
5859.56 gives 55.5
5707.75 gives 31.5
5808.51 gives 46.3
